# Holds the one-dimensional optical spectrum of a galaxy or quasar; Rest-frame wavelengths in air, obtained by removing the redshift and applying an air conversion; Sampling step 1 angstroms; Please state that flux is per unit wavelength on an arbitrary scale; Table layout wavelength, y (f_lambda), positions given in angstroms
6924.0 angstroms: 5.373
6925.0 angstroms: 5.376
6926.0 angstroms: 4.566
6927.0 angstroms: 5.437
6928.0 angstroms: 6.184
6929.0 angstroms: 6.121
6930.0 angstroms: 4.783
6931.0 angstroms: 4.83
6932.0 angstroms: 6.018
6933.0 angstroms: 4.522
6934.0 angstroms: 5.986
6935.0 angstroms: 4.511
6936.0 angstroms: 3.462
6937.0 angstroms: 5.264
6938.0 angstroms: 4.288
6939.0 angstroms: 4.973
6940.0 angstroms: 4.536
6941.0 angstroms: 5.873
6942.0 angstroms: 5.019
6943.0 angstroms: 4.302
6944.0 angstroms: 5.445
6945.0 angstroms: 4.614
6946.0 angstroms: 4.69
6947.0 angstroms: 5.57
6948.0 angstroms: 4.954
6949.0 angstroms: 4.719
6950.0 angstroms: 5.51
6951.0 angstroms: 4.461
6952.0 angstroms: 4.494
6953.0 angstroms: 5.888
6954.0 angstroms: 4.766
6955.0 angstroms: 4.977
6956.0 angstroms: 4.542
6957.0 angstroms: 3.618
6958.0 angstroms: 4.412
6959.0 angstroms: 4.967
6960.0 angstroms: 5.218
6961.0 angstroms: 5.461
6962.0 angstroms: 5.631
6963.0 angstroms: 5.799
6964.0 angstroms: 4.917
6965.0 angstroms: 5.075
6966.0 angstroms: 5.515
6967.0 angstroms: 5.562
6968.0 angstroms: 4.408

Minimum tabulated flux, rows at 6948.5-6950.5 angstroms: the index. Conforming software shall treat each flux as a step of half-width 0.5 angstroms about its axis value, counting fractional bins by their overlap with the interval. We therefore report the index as 4.719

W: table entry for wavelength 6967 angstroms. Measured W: 5.562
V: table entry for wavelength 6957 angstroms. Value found 3.618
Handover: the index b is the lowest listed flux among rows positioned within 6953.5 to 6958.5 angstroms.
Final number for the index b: 3.618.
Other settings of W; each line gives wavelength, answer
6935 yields 4.511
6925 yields 5.376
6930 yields 4.783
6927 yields 5.437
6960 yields 5.218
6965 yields 5.075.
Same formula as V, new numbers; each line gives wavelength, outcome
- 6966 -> 5.515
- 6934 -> 5.986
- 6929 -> 6.121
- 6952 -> 4.494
